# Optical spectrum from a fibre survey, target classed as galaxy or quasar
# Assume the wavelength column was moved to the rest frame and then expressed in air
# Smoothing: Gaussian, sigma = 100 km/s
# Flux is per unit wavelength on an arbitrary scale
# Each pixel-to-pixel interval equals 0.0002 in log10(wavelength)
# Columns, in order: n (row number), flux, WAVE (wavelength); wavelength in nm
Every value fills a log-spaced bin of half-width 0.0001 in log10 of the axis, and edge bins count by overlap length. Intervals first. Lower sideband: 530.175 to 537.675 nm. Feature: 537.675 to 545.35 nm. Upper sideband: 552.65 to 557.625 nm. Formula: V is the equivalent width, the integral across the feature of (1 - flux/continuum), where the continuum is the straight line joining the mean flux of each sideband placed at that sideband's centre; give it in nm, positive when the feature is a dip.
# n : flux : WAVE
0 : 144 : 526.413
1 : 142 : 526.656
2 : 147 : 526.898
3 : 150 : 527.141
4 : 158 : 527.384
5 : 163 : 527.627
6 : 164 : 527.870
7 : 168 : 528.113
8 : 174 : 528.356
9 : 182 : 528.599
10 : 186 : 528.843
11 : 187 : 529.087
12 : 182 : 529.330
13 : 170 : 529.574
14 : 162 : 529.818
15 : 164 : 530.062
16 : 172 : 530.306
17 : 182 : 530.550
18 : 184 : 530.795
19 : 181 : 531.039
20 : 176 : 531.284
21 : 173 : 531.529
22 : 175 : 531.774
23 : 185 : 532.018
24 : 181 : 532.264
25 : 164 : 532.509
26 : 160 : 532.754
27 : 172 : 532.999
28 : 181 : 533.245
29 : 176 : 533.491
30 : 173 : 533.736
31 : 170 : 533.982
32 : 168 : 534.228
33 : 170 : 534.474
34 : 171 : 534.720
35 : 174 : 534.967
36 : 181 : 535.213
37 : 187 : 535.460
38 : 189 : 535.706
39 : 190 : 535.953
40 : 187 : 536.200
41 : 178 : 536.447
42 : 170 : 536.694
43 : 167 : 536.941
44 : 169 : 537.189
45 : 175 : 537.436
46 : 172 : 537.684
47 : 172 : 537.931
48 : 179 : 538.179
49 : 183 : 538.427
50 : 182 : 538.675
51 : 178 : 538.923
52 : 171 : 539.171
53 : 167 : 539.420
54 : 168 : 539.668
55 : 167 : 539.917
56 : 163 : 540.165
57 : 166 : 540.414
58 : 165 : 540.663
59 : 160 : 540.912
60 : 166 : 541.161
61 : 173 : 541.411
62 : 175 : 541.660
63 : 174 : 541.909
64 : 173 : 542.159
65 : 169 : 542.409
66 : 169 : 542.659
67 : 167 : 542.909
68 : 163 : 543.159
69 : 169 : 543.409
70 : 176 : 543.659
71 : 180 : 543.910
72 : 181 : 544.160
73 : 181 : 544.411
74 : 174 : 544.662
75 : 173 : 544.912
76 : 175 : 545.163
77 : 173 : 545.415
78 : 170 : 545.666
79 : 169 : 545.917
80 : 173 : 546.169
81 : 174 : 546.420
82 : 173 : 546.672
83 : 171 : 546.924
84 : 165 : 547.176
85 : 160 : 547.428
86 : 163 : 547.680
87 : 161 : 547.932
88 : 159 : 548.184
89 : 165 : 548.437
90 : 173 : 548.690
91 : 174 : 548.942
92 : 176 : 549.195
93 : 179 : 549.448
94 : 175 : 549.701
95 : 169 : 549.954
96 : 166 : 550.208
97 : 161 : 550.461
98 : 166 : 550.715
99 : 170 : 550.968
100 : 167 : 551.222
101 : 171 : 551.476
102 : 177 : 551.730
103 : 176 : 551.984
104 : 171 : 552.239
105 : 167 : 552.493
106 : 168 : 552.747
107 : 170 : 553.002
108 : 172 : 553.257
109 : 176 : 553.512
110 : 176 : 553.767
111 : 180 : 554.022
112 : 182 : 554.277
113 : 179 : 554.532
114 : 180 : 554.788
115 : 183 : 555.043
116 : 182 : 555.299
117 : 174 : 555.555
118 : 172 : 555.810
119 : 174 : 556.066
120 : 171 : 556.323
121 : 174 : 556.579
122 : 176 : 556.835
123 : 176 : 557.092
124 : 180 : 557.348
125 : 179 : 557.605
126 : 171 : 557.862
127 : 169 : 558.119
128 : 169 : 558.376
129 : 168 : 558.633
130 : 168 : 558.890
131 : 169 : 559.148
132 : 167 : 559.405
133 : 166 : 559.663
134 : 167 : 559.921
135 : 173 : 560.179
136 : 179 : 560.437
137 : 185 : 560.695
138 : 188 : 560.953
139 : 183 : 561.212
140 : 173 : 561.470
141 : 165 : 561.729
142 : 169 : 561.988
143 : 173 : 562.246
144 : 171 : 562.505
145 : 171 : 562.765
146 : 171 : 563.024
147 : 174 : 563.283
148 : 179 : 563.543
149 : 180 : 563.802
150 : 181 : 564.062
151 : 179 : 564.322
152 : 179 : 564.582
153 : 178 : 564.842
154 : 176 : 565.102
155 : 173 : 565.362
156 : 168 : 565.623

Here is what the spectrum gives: 0.177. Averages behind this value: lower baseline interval 176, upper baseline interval 176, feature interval 172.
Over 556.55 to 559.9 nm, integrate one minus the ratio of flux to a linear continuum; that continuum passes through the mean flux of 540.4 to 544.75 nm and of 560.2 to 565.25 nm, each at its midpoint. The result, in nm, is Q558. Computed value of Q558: 0.07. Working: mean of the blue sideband 171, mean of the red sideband 176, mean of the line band 171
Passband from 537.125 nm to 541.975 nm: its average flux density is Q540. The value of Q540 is 171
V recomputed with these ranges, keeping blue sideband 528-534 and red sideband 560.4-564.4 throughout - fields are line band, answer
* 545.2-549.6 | 0.16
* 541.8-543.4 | 0.06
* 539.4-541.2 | 0.11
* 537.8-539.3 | -0.02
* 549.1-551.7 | 0.08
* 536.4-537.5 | 0.03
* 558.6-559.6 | 0.05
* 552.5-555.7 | -0.01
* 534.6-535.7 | -0.03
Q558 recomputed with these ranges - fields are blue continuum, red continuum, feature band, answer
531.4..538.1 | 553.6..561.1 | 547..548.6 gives 0.11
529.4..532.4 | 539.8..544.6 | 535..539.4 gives -0.13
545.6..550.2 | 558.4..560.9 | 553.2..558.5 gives -0.16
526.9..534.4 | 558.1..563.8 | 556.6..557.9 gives -0.03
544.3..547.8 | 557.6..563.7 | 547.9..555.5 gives -0.04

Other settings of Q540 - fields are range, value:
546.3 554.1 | 170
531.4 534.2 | 173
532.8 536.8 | 177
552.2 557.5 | 175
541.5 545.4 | 173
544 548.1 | 171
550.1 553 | 169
